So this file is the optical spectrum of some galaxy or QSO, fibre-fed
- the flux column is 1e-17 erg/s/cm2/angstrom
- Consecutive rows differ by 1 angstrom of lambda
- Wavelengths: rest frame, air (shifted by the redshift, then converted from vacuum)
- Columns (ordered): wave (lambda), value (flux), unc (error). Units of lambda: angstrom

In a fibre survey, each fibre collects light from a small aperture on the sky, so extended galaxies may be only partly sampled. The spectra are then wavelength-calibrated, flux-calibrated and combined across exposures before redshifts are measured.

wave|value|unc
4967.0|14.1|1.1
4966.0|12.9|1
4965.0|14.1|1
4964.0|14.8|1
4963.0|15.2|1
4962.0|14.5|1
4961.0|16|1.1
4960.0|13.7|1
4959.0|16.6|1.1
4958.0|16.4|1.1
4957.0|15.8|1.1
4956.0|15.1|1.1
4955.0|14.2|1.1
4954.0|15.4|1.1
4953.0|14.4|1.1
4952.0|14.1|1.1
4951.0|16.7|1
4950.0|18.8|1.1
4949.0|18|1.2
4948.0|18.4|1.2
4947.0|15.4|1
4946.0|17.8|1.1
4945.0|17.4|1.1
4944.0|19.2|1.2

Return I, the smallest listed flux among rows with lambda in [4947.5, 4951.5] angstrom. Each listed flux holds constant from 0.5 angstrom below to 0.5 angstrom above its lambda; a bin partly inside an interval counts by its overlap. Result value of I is 16.7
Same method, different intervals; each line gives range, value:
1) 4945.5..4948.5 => 15.4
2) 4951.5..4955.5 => 14.1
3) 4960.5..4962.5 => 14.5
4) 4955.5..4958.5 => 15.1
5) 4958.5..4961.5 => 13.7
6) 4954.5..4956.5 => 14.2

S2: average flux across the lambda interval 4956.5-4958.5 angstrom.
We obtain 16.1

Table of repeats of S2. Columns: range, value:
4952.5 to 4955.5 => 14.7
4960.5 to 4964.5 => 15.1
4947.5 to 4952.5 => 17.2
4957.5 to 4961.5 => 15.7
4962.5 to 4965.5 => 14.7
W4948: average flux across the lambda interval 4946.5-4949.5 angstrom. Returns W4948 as 17.3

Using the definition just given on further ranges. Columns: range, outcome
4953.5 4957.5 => 15.1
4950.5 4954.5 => 15.1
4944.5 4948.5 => 17.2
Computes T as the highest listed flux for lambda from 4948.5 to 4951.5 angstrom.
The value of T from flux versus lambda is 18.8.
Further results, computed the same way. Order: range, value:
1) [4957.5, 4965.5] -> 16.6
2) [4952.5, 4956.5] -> 15.4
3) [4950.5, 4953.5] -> 16.7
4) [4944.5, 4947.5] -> 17.8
